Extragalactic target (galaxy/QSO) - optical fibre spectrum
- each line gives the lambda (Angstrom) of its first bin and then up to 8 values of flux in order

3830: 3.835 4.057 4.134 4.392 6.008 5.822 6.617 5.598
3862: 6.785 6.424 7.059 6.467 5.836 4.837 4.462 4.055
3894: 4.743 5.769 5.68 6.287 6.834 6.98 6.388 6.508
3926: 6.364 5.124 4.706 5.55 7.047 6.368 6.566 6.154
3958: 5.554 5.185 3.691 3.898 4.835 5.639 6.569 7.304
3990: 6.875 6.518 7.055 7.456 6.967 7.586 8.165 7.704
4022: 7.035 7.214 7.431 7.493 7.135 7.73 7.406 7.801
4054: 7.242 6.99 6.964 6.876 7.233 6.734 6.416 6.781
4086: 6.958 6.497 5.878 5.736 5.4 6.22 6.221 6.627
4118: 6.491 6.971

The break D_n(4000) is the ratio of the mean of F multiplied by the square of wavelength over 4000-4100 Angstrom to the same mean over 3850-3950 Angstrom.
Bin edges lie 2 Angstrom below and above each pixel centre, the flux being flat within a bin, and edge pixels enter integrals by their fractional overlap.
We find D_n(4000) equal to 1.29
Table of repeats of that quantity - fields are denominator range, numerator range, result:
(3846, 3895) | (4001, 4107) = 1.33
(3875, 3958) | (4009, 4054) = 1.37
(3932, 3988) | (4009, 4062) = 1.37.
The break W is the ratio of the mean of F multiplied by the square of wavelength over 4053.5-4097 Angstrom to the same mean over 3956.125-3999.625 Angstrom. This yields 1.2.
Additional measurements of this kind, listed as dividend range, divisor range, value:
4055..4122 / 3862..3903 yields 1.29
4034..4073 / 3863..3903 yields 1.42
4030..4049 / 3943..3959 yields 1.25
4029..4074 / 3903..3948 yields 1.25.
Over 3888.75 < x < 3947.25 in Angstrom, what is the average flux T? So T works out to 5.91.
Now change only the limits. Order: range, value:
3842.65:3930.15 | 5.93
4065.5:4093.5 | 6.73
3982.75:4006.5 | 7.01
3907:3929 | 6.53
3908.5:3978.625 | 5.74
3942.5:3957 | 6.38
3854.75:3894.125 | 5.7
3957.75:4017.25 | 6.27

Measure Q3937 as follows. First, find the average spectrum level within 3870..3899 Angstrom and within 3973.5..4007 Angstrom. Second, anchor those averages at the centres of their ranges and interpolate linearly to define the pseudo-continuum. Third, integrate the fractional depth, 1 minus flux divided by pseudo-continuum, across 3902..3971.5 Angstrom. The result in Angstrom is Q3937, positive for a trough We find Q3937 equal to 0.85 Angstrom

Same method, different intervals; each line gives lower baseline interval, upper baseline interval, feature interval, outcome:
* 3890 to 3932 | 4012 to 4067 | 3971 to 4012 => 1.5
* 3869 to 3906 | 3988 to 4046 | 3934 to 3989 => 6.7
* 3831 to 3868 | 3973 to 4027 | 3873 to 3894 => 2.8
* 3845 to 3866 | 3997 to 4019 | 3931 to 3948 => 2.6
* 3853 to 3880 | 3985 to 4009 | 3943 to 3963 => 2.2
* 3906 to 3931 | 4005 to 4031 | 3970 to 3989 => 3.1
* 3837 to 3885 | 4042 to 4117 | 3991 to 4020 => -4.2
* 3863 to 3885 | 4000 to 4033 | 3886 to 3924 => 3.3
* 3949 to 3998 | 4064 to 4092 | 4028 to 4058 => -4.6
